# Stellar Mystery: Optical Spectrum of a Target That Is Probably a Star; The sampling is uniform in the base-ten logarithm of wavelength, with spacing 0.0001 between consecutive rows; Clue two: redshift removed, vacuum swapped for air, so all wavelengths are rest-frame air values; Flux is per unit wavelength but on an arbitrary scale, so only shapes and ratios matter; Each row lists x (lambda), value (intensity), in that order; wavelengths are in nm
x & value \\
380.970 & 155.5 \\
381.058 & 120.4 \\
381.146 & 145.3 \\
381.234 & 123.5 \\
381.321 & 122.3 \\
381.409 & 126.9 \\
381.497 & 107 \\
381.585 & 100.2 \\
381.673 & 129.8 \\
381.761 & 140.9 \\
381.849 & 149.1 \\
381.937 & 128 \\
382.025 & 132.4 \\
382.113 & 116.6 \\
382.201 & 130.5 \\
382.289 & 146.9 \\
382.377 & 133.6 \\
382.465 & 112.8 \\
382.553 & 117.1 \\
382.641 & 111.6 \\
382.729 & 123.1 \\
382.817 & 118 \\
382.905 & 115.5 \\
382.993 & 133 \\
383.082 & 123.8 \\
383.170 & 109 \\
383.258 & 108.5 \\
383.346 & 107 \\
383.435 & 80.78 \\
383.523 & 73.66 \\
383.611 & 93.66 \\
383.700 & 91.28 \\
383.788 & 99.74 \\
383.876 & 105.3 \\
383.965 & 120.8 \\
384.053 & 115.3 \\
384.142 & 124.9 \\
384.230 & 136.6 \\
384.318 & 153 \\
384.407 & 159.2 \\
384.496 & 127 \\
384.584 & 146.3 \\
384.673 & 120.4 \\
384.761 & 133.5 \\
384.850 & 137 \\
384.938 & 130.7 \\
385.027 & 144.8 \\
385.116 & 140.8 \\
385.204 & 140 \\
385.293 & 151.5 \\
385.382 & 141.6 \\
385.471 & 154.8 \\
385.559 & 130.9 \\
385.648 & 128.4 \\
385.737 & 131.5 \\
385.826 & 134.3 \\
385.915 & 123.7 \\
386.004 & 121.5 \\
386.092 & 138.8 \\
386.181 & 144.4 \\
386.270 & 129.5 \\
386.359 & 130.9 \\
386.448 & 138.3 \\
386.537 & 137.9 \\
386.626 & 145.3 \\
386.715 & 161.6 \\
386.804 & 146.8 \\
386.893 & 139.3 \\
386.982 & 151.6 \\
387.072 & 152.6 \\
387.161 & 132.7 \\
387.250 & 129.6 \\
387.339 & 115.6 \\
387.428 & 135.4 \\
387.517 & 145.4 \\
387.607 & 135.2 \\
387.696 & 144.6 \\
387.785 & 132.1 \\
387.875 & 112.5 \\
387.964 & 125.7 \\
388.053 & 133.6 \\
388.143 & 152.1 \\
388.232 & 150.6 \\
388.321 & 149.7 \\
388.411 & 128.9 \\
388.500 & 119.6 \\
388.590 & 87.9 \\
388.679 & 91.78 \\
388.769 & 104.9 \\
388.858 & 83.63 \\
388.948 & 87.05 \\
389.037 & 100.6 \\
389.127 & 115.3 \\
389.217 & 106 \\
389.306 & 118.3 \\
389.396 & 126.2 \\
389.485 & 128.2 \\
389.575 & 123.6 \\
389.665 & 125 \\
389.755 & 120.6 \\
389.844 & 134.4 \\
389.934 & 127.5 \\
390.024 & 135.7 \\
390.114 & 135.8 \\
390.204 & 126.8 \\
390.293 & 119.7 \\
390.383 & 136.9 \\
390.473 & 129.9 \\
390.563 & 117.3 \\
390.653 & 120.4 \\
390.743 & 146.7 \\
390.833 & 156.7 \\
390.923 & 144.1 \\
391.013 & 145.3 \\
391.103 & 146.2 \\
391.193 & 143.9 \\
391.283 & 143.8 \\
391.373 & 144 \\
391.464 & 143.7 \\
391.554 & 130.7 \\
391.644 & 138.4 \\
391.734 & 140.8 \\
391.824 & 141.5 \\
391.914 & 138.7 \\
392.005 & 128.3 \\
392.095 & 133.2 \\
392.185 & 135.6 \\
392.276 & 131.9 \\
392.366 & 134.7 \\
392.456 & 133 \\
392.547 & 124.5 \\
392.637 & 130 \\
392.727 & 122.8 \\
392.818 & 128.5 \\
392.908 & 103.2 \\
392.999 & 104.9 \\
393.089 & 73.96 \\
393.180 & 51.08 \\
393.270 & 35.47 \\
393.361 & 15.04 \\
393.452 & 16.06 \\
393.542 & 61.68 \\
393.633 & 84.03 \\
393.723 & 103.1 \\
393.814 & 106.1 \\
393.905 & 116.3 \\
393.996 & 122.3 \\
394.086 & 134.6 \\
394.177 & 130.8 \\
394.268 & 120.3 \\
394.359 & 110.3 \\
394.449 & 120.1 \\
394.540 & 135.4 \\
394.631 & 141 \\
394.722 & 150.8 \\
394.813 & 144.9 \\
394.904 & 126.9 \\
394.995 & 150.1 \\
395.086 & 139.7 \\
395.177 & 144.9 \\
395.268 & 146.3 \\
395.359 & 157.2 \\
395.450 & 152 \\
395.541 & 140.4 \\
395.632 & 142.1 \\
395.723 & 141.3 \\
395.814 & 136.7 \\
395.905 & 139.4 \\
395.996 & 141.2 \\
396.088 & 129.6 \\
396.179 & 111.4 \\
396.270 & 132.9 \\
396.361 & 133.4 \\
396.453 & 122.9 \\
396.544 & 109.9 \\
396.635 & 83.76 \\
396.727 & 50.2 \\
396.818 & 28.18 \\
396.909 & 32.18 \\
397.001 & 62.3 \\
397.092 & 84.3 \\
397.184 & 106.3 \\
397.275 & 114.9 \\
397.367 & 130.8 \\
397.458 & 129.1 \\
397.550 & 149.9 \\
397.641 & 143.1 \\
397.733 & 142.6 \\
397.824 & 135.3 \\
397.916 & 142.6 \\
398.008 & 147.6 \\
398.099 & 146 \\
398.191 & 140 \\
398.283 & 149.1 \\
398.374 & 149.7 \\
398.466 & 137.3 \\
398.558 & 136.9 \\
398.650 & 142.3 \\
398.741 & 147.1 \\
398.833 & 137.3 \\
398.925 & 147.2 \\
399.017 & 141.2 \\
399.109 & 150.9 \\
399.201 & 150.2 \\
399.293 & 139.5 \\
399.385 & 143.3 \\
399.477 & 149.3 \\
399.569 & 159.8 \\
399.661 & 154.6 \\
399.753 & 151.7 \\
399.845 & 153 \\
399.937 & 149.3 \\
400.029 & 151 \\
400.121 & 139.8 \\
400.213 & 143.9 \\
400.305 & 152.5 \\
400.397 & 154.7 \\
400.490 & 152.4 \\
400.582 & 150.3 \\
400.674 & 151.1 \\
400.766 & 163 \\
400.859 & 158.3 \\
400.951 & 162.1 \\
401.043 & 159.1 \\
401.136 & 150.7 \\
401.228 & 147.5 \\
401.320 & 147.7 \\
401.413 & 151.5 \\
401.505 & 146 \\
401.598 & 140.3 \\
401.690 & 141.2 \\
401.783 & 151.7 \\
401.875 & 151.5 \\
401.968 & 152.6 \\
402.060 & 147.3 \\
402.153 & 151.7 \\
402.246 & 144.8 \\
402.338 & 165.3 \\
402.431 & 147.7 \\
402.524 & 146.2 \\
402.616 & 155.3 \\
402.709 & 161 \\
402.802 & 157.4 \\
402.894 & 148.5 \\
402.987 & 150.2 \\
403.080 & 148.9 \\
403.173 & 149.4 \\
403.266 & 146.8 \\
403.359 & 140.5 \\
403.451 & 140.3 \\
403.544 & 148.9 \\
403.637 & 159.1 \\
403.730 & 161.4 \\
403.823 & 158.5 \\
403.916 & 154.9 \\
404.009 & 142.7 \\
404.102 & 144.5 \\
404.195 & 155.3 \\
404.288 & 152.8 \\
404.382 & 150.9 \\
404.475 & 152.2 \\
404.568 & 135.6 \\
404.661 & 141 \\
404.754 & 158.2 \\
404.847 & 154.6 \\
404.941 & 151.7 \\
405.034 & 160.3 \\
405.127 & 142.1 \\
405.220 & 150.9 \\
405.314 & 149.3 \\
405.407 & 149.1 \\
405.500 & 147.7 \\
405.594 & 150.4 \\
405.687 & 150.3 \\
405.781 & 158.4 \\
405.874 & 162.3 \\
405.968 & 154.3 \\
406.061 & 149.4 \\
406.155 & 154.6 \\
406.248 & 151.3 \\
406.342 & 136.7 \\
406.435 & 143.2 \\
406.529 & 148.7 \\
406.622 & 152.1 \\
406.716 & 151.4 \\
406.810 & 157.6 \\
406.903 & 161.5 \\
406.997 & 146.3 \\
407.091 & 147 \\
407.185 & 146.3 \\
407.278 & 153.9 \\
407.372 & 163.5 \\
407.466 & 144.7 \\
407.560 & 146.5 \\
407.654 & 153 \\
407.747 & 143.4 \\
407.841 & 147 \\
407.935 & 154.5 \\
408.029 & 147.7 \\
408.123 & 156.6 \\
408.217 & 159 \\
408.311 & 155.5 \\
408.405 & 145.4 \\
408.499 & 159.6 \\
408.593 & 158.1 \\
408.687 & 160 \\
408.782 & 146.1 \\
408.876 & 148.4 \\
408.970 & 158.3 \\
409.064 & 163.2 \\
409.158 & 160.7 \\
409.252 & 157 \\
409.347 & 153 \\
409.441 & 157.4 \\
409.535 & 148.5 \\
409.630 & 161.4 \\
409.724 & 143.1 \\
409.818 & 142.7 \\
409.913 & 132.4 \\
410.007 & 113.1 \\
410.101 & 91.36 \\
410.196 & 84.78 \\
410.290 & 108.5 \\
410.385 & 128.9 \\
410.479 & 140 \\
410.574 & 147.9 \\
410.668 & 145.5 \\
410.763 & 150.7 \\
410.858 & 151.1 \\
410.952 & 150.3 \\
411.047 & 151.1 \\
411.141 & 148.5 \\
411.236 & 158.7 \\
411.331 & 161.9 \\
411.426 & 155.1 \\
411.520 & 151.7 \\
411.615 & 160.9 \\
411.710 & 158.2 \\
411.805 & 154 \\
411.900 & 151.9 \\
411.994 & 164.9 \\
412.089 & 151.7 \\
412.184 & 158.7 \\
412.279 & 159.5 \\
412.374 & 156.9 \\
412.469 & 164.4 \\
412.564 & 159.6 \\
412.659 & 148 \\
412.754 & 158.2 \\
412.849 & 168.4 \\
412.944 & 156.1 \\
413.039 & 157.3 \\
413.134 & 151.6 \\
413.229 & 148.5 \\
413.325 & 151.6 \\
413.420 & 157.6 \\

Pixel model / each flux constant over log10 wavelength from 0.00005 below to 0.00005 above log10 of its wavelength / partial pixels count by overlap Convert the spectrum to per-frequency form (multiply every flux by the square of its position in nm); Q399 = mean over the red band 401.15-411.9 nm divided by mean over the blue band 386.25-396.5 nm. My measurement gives 1.28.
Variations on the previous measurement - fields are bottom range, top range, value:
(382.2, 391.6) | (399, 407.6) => 1.28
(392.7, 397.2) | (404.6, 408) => 1.46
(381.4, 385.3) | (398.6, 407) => 1.35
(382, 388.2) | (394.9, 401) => 1.12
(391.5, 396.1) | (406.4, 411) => 1.31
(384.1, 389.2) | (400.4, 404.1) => 1.24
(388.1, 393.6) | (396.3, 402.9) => 1.22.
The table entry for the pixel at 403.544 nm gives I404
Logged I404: 148.9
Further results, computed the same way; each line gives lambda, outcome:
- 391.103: 146.2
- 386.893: 139.3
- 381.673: 129.8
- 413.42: 157.6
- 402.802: 157.4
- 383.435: 80.78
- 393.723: 103.1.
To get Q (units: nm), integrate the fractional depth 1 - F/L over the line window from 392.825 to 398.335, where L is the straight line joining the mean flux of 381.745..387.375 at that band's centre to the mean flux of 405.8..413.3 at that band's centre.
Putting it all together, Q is 0.923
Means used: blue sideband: 129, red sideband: 150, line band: 115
